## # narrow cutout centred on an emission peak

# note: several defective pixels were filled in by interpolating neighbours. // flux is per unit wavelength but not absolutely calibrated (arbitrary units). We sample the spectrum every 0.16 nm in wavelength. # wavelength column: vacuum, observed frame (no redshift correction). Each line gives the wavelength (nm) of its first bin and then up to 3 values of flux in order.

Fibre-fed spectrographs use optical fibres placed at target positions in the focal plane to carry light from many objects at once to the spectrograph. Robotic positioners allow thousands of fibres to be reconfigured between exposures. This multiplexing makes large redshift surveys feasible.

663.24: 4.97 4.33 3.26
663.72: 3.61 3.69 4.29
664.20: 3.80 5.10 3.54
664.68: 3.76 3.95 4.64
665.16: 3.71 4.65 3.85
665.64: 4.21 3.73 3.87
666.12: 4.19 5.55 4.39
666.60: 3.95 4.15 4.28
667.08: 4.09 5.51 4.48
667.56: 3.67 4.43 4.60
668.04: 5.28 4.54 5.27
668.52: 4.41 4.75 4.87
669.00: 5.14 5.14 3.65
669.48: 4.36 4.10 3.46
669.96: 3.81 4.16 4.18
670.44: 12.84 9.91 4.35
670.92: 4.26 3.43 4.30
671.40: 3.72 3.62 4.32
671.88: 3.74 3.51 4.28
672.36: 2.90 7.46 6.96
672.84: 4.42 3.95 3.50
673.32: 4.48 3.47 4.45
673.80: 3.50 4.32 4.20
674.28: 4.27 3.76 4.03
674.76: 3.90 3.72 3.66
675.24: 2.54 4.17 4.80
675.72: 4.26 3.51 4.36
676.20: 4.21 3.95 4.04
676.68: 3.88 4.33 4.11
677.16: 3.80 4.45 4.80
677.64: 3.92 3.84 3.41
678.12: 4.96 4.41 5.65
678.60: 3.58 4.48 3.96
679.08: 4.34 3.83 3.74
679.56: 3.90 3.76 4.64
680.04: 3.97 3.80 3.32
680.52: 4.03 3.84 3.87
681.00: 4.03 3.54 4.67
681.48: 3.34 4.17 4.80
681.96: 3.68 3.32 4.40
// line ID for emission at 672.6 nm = [N II] 6583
